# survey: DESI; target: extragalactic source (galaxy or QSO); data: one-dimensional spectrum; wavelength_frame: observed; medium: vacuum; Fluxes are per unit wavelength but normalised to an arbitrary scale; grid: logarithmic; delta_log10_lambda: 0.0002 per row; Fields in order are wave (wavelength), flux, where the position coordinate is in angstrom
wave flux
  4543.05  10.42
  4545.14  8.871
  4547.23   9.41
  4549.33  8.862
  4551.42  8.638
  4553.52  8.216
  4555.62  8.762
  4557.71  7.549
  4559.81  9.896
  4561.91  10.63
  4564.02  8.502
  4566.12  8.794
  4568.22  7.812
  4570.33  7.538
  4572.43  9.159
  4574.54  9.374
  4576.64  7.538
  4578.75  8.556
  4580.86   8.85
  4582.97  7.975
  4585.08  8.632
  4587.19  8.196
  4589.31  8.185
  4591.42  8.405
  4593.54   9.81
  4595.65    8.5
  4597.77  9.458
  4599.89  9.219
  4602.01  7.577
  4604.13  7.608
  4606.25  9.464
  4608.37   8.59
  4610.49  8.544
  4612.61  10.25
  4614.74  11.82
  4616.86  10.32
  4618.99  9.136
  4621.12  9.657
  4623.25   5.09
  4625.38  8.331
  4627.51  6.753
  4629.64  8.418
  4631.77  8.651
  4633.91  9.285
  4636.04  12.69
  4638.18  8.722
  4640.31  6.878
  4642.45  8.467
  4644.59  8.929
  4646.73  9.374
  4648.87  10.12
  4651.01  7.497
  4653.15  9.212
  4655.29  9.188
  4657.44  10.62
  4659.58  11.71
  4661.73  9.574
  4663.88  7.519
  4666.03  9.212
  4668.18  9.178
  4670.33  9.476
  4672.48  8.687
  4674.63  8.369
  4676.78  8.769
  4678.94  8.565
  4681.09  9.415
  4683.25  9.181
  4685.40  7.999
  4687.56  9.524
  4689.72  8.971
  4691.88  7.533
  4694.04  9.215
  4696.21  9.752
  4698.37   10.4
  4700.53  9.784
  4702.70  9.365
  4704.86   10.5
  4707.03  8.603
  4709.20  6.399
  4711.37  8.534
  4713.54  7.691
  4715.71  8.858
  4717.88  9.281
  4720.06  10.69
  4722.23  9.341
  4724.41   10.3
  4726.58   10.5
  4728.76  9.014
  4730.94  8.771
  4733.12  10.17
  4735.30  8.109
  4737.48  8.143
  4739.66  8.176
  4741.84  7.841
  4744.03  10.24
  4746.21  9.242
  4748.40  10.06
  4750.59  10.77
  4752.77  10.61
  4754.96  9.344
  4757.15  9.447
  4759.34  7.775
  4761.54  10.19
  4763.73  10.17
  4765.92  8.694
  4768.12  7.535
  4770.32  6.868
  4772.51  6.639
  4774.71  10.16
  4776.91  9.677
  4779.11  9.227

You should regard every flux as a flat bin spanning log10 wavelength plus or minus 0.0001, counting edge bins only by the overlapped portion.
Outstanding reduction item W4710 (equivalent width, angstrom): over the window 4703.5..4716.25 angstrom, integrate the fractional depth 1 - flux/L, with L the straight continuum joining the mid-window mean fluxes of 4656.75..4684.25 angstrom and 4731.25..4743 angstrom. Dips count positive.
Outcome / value 0.5 angstrom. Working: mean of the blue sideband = 9.23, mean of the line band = 8.43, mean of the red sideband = 8.52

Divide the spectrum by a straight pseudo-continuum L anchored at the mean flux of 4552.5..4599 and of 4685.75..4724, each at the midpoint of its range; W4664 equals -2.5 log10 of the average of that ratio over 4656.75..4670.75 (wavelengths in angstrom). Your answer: -0.08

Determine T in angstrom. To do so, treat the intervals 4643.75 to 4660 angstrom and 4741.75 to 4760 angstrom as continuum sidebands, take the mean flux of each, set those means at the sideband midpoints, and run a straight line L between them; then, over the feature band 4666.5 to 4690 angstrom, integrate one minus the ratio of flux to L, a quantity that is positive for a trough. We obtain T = 1.5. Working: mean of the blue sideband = 9.51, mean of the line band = 8.93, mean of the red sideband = 9.61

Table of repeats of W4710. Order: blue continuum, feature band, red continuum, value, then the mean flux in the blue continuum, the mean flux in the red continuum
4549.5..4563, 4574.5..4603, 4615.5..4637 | 1.1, 8.94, 8.86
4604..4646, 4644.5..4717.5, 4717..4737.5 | 1.4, 8.91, 9.5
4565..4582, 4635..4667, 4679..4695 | -2.2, 8.45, 8.82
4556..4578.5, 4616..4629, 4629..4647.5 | 1.1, 8.68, 9.05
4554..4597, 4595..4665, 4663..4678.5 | -2.5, 8.63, 8.75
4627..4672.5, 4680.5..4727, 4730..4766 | 0.4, 9.14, 9.3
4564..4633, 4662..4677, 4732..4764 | 0.3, 8.63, 9.33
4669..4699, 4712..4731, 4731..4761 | -0.6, 8.97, 9.23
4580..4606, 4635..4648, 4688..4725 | -0.6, 8.56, 9.12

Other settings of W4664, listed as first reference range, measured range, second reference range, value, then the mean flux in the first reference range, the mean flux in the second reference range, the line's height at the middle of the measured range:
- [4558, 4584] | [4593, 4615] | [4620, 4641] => -0.06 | 8.68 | 8.48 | 8.57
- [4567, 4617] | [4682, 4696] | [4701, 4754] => 0.04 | 8.78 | 9.22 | 9.1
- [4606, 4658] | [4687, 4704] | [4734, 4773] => -0.04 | 9.02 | 8.92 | 8.97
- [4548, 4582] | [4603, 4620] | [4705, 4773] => -0.08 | 8.67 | 9.01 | 8.76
